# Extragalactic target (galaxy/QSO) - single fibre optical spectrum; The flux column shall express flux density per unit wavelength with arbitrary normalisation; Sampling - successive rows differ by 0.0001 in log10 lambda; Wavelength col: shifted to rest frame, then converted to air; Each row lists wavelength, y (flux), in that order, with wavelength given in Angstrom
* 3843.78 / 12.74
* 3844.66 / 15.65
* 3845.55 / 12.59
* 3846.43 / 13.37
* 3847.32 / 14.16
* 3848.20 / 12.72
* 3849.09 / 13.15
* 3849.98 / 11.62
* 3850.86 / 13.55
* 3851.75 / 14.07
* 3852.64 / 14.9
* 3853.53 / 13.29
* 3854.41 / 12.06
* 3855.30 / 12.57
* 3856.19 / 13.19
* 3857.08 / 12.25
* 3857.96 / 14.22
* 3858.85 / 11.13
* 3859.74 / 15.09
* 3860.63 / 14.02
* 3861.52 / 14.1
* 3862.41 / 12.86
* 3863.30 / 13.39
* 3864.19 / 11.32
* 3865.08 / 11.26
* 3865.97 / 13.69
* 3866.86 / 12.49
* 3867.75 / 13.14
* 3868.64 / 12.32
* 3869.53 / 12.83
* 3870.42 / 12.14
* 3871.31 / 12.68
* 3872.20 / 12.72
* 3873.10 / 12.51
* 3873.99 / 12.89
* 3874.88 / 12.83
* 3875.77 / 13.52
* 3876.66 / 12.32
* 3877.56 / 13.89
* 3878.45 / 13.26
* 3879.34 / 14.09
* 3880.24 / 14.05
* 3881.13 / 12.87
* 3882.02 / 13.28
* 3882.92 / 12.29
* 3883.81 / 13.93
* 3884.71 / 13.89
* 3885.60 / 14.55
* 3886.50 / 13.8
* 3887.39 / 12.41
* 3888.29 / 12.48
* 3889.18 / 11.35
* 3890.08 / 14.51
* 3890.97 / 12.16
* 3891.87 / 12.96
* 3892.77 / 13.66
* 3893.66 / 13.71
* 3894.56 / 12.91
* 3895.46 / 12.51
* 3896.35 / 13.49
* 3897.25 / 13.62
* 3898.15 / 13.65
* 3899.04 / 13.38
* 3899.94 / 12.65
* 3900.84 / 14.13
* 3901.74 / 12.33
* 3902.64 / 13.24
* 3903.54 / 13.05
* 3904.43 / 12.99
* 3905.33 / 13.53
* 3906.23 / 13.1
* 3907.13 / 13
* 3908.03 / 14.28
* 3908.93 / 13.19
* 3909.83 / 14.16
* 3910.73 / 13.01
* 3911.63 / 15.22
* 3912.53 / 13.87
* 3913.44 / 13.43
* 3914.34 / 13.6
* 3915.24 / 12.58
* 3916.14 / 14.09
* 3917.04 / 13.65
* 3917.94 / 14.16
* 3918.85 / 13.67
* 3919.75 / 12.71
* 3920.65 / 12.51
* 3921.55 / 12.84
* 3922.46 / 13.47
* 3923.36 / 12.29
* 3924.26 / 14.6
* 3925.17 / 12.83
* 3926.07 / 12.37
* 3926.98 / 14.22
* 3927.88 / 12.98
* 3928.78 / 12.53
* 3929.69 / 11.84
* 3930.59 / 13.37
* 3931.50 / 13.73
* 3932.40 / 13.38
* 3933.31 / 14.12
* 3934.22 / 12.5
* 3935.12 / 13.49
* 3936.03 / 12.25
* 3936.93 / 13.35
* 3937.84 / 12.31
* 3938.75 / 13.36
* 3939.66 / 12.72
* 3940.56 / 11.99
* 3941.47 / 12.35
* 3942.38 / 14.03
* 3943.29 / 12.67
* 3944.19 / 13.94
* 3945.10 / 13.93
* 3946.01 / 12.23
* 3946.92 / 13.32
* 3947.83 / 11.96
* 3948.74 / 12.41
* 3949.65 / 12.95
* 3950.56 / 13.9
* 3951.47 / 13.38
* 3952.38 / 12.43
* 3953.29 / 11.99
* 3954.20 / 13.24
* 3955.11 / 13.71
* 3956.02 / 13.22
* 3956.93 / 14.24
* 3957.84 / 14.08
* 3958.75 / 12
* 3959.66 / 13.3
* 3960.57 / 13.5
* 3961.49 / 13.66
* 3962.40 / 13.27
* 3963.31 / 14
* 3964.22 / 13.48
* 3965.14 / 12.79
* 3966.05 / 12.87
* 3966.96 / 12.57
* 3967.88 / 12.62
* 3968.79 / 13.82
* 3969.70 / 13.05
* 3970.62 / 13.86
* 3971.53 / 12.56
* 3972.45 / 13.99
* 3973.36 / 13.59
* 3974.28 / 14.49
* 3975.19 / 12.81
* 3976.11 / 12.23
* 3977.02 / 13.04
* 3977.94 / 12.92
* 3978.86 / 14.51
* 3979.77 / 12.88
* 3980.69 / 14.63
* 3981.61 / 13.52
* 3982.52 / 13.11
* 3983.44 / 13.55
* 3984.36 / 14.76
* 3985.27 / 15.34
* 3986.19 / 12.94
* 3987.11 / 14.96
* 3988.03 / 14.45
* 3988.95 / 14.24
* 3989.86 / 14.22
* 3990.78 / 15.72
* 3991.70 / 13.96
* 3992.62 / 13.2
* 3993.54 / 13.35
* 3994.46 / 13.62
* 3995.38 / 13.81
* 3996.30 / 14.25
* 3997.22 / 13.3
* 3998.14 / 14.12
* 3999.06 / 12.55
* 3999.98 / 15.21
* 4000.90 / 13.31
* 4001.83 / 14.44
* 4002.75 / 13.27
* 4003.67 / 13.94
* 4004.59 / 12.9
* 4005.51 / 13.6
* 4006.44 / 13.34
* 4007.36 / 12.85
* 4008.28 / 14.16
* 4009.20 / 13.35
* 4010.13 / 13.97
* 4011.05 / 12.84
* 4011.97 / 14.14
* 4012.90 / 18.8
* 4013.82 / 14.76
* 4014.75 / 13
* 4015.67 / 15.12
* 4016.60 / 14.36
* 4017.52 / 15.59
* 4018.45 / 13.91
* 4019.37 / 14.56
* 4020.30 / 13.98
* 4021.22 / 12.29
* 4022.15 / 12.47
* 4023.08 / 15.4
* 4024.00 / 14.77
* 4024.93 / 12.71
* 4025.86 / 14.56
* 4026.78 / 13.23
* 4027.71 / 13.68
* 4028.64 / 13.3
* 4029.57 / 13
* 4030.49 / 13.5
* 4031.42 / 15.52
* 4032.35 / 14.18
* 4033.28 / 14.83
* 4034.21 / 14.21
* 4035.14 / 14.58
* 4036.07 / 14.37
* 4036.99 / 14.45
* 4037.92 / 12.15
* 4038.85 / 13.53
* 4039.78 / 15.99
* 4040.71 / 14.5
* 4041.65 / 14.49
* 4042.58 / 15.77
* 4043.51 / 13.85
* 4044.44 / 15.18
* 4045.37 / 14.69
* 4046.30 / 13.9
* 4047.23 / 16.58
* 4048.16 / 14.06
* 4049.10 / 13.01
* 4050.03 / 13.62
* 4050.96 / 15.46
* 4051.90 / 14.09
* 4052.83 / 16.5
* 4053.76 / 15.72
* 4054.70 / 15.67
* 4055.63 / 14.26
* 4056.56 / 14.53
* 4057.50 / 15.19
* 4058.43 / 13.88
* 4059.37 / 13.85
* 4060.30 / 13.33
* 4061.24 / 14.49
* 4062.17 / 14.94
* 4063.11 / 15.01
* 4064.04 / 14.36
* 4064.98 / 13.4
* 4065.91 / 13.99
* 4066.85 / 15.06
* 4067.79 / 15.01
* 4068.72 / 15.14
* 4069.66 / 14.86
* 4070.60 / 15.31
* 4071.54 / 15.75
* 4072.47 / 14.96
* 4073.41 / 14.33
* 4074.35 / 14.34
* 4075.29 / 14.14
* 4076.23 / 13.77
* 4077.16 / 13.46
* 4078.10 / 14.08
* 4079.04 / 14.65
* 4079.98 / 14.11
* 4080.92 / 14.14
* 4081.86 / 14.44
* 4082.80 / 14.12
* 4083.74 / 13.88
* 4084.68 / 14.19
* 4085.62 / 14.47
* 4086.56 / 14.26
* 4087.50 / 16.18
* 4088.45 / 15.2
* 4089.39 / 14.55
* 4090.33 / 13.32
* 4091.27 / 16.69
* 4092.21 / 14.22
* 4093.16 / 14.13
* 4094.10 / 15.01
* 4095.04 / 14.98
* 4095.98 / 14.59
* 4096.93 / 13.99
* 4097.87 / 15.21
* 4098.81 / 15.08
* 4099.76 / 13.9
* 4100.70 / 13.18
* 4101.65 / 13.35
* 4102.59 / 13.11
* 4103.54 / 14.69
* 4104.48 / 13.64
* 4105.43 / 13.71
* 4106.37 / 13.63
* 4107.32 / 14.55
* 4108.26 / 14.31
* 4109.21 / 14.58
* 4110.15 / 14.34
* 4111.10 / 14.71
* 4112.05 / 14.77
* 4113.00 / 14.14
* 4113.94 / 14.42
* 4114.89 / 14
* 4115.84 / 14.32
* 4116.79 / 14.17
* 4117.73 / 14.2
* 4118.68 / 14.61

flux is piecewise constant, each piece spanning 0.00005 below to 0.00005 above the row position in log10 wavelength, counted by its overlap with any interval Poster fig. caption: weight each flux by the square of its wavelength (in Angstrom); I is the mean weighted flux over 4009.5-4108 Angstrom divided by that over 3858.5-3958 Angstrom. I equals 1.18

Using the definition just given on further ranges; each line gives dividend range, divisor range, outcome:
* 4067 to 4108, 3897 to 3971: 1.18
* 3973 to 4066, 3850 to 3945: 1.14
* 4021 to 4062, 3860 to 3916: 1.17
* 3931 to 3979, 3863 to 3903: 1.05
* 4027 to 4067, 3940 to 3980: 1.14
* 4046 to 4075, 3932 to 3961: 1.19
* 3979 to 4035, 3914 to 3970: 1.10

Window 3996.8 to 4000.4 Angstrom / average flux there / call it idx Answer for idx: 13.8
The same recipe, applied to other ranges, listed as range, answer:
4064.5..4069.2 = 14.5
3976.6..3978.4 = 12.9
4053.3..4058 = 15.1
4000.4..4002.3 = 13.9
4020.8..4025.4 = 13.5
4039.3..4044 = 14.9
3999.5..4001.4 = 14.2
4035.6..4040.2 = 14.1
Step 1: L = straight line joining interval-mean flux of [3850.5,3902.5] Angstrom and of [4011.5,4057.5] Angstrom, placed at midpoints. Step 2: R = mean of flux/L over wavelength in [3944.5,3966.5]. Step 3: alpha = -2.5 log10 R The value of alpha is 0.05 mag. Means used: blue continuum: 13.1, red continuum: 14.4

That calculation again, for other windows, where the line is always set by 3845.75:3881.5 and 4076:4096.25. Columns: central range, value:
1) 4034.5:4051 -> -0.017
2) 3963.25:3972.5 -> 0.045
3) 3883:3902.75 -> 0.002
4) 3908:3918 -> -0.029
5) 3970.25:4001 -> 0.003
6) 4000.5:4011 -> 0.035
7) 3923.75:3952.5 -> 0.040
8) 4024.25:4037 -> 0.010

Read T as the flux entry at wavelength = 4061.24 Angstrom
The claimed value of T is 14.49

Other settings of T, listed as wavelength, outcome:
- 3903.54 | 13.05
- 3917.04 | 13.65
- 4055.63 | 14.26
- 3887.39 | 12.41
